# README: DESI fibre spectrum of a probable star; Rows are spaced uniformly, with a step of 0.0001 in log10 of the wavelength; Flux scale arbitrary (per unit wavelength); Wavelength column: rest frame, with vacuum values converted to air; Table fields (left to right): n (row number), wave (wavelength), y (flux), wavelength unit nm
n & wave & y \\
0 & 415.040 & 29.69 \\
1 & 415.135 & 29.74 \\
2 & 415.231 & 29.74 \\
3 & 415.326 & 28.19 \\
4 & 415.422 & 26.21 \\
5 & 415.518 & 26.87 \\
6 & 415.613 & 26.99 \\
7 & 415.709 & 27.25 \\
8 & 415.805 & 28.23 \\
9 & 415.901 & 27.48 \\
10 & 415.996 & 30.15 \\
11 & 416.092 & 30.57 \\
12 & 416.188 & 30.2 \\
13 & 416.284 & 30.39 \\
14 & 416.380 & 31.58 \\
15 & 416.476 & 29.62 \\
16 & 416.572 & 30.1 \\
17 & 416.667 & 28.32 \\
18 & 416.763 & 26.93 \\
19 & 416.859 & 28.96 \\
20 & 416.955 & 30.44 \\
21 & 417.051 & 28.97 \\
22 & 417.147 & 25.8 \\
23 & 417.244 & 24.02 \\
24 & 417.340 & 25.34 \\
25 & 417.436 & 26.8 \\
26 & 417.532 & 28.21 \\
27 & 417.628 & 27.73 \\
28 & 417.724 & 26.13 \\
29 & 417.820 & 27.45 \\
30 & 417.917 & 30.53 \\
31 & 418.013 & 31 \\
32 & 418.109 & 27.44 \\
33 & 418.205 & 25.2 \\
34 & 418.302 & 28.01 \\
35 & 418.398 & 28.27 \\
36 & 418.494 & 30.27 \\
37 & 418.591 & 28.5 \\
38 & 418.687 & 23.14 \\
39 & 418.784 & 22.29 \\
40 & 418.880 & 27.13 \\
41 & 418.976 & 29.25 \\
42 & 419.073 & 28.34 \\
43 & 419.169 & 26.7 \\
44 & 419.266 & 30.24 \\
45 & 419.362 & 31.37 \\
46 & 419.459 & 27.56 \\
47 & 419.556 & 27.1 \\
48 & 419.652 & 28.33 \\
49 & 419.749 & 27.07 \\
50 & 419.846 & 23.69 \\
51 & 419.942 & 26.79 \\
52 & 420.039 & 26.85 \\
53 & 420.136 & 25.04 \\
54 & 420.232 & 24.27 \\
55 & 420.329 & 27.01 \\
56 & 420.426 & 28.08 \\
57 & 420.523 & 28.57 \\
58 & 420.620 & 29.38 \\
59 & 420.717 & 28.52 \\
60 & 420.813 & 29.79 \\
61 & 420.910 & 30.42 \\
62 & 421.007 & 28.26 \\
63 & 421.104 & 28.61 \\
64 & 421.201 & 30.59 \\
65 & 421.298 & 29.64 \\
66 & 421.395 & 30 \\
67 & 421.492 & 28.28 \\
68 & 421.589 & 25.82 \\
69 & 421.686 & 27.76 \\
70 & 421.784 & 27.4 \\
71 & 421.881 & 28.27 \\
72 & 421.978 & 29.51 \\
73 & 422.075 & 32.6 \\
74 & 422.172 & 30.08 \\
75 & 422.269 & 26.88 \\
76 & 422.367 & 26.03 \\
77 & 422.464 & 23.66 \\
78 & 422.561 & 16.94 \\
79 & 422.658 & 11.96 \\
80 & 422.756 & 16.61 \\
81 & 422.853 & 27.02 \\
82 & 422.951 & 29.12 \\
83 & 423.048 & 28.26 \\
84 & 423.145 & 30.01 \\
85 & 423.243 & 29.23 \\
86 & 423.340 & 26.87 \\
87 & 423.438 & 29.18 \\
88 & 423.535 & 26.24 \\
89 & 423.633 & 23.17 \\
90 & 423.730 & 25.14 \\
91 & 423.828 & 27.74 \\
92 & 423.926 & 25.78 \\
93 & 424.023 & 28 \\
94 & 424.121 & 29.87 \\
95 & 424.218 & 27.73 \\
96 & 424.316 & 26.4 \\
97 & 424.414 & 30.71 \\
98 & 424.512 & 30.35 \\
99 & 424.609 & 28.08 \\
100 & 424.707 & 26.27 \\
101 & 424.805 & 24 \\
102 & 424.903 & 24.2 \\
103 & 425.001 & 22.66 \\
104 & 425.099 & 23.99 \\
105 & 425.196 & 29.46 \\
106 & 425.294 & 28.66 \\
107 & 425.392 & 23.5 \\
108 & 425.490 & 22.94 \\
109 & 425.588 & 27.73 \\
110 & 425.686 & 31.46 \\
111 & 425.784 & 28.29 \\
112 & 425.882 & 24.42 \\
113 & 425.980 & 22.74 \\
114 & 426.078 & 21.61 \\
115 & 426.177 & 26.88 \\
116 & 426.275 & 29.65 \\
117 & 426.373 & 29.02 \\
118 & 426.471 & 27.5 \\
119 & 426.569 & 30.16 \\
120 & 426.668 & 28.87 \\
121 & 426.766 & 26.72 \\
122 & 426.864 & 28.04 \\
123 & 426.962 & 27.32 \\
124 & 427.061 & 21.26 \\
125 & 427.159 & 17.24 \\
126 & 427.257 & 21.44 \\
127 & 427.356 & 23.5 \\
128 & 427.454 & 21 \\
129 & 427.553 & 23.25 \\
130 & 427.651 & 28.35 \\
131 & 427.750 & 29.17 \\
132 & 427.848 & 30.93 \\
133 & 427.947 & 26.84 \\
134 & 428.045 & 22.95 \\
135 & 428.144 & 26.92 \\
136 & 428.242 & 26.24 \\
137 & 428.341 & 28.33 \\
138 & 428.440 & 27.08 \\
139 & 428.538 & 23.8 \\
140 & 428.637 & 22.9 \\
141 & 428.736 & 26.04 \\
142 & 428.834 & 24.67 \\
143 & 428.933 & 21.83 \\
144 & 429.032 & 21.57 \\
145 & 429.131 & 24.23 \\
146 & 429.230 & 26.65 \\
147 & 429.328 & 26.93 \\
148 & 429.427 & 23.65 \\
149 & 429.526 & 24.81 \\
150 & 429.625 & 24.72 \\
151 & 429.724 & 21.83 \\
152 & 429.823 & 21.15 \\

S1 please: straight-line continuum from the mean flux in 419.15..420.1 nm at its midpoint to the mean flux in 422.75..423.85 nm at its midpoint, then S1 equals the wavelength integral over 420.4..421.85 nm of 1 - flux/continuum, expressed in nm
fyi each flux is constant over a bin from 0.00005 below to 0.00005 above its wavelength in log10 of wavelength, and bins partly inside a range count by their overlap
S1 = -0.08 nm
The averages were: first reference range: 27.5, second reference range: 26.9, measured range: 28.7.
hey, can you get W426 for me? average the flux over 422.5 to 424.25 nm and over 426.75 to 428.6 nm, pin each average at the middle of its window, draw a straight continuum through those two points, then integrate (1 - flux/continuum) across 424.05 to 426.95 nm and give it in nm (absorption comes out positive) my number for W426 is -0.18 nm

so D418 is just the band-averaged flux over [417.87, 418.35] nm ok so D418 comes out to 28.4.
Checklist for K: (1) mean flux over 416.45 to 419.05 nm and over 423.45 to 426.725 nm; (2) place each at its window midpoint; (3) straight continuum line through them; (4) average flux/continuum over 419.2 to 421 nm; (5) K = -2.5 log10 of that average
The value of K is -0.017 mag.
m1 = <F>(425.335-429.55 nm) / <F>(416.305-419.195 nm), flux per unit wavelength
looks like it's 0.9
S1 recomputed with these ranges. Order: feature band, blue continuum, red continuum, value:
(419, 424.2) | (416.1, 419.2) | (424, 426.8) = 0.05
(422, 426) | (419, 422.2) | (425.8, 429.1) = 0.09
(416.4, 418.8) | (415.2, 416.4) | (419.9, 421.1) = 0.05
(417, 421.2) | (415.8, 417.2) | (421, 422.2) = 0.22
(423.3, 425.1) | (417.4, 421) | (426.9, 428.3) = -0.05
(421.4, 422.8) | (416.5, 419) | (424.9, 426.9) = 0.09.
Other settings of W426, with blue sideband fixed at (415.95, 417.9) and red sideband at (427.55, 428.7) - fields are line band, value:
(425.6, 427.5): 0.08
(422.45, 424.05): 0.14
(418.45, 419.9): 0.03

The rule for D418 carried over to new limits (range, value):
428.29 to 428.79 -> 25.6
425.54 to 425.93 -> 28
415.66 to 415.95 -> 27.7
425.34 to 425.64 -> 24.8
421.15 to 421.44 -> 30.1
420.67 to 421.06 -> 29.3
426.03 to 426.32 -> 25.9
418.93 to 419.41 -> 29.2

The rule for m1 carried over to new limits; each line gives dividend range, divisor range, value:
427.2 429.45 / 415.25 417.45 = 0.89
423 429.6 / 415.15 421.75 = 0.93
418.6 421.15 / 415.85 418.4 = 0.97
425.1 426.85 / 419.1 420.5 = 0.99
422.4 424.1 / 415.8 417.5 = 0.88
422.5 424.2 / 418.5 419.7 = 0.92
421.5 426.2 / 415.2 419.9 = 0.94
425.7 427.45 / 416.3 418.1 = 0.91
